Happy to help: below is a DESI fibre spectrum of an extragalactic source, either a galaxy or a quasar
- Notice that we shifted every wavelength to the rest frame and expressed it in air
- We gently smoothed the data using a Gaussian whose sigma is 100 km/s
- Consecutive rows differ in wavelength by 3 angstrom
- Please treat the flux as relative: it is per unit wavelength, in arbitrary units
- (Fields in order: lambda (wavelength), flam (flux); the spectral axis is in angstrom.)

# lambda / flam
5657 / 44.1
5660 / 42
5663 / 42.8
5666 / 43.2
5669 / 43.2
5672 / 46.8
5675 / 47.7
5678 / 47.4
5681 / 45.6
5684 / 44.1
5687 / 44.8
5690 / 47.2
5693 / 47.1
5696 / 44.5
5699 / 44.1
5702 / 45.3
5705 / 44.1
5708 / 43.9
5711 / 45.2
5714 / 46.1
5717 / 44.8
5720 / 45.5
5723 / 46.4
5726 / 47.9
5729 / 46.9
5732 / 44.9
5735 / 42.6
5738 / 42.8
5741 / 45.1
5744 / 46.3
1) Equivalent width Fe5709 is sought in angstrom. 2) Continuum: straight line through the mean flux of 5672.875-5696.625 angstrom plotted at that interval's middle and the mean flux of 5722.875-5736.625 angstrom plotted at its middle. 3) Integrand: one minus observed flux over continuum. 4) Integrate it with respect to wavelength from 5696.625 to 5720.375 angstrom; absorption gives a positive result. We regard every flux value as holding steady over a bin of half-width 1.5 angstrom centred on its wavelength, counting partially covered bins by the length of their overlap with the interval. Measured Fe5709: 0.5 angstrom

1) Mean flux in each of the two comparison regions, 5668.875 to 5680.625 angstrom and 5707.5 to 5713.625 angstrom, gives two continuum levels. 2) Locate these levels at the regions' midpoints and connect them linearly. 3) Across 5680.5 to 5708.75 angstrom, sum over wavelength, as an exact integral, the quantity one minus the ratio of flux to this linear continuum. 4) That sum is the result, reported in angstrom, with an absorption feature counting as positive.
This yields 0.4 angstrom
